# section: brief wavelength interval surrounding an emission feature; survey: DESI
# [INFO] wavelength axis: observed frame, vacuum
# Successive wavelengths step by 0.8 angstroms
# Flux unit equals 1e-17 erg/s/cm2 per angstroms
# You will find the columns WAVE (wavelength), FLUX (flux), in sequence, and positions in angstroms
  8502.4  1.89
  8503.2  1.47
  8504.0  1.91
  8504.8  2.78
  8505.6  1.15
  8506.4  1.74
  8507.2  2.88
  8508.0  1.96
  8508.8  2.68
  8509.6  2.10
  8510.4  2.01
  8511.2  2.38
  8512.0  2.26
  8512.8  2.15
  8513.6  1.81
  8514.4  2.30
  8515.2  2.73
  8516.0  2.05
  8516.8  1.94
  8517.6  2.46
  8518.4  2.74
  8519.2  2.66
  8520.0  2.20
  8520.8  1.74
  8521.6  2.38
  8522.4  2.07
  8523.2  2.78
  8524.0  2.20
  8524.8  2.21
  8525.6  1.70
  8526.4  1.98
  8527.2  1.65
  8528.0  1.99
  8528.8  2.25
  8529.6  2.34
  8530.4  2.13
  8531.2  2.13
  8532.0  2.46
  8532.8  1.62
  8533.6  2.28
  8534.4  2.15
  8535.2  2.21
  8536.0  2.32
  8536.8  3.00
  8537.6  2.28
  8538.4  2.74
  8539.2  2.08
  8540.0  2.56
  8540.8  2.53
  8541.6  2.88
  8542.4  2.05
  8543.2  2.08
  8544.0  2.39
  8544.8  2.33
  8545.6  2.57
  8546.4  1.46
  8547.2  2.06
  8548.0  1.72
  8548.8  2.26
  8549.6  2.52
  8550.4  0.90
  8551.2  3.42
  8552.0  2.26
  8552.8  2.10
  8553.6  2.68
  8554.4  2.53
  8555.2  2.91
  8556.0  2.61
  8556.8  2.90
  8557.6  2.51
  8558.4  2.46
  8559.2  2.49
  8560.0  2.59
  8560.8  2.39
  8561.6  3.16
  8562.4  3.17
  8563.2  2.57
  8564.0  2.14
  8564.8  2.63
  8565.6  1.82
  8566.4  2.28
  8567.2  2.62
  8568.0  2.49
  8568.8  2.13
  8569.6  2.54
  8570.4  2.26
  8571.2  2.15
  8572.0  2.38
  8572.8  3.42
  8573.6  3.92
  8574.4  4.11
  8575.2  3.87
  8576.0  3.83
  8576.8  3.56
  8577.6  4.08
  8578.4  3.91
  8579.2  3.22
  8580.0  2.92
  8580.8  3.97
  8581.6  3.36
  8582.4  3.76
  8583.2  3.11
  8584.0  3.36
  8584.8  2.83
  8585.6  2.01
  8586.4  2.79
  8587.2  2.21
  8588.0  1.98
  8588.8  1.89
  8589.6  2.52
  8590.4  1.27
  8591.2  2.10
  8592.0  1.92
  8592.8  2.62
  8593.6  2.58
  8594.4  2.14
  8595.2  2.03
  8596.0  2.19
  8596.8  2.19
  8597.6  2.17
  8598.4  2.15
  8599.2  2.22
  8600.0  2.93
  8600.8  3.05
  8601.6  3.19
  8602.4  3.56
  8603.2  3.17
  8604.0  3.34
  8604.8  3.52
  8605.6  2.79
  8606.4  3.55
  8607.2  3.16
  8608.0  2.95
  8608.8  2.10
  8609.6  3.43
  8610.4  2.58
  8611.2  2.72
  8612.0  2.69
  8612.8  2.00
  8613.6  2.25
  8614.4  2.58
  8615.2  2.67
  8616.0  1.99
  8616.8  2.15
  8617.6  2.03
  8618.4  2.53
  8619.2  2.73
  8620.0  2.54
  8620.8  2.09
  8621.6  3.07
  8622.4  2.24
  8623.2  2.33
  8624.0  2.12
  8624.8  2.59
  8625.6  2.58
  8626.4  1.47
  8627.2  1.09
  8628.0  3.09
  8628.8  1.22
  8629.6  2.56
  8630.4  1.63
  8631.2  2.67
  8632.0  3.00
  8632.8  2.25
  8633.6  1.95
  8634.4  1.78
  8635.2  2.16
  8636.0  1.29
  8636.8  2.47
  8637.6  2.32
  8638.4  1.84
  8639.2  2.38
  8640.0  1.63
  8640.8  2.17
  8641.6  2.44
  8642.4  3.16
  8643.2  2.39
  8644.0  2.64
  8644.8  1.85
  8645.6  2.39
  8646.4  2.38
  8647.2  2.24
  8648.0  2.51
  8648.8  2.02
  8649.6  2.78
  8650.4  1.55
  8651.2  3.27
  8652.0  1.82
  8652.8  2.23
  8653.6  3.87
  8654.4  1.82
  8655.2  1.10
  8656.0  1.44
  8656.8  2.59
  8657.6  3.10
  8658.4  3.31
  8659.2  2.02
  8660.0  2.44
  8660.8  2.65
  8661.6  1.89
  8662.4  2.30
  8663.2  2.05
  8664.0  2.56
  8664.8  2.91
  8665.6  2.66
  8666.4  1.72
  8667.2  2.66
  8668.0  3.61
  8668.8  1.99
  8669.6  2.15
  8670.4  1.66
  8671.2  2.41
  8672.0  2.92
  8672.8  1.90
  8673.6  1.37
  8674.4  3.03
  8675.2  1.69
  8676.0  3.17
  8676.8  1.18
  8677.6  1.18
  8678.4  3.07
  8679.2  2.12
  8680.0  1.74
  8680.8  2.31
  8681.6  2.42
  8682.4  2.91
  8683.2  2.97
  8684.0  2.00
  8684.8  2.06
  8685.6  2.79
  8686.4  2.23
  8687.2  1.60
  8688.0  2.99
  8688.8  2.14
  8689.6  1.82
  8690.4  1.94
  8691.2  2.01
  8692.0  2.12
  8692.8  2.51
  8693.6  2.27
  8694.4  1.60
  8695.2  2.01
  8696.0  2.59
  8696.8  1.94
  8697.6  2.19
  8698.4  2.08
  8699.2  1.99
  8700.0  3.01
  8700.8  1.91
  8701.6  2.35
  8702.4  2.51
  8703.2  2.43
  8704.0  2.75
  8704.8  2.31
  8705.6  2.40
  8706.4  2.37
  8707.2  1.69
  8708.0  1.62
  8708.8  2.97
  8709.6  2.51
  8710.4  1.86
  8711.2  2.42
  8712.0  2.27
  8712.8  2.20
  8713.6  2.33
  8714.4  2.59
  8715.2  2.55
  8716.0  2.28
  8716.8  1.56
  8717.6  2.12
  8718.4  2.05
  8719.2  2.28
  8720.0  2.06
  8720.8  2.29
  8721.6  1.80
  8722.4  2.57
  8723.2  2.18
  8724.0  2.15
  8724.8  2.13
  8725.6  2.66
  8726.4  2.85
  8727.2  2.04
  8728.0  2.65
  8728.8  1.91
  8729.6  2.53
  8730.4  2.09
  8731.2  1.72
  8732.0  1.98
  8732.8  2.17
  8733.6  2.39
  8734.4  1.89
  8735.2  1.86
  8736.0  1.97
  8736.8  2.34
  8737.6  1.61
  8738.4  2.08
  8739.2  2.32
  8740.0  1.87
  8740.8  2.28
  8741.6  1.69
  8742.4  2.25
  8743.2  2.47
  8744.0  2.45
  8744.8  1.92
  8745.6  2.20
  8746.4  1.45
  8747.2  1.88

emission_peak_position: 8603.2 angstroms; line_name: [N II] 6583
